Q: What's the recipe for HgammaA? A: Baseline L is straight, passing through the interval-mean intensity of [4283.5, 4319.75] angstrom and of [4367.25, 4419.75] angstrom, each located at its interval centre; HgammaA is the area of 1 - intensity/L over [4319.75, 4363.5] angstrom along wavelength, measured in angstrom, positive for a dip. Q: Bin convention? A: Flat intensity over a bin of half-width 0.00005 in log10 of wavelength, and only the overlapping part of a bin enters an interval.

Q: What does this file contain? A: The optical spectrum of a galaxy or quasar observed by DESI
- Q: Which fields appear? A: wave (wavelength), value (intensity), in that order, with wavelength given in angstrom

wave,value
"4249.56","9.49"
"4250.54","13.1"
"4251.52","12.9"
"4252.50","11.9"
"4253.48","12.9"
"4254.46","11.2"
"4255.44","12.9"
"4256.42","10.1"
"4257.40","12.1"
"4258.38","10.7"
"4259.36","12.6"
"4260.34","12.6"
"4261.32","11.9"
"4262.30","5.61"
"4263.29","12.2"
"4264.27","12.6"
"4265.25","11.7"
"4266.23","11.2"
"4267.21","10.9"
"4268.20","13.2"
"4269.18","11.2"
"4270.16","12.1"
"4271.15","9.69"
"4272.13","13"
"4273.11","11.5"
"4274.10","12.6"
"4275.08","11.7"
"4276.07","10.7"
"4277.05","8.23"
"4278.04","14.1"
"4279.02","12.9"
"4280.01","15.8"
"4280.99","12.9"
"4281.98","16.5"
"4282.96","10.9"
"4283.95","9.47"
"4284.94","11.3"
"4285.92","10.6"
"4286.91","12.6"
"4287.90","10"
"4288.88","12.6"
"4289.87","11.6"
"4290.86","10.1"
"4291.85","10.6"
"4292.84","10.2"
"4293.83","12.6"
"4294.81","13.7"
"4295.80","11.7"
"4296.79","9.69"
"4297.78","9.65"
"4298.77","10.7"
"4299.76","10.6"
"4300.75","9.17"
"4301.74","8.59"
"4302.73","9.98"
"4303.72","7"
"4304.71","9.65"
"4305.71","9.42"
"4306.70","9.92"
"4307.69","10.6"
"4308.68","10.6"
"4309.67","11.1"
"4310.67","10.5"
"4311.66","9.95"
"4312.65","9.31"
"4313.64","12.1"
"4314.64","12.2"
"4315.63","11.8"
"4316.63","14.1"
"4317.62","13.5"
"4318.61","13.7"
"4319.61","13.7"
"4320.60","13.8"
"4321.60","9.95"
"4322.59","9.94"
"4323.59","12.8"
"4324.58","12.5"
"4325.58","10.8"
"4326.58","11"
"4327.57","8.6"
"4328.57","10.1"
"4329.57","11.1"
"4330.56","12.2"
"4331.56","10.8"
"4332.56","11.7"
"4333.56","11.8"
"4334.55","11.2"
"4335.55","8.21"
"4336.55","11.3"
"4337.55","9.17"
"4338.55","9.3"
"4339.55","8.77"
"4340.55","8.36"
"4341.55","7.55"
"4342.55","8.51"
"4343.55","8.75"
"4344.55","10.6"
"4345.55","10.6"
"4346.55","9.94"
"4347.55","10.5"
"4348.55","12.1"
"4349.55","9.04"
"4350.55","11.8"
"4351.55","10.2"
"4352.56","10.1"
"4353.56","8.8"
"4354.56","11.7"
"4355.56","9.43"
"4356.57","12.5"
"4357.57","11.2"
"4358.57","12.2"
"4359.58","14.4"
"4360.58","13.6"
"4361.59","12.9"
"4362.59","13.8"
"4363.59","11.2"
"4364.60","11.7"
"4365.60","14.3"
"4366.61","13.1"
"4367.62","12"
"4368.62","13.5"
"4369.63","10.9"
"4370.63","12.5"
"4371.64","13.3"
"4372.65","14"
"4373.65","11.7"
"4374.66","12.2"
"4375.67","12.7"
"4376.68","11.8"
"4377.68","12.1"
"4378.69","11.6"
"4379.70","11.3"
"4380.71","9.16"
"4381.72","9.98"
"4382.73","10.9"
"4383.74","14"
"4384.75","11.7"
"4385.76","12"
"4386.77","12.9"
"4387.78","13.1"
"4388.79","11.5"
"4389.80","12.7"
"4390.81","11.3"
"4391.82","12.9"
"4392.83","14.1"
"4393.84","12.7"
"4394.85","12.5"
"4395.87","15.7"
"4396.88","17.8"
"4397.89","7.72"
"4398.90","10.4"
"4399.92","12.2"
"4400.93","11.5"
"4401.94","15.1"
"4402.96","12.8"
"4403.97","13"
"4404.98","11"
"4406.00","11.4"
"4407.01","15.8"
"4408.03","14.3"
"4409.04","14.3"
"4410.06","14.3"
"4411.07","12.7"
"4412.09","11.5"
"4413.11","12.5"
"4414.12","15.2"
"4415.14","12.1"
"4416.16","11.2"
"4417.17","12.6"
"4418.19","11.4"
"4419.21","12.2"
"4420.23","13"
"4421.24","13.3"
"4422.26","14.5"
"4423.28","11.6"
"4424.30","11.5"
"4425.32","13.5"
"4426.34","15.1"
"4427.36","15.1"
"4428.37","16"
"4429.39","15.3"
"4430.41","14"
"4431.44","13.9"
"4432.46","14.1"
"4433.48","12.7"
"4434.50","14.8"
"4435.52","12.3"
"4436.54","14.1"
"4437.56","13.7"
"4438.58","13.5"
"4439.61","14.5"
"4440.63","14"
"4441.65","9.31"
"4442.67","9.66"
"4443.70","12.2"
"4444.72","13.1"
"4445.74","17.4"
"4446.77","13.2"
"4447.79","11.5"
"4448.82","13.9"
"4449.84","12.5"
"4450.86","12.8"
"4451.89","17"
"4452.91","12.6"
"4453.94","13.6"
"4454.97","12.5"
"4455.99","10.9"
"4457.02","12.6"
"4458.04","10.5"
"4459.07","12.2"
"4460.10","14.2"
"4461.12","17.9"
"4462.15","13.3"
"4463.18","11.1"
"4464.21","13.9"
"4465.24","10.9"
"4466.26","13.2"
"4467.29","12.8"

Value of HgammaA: 3.0 angstrom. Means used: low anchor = 10.9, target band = 10.8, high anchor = 12.5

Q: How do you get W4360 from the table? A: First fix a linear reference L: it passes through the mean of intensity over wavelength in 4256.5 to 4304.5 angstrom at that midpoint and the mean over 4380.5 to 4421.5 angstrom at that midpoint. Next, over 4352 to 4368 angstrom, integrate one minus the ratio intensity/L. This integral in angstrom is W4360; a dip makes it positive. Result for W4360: 0.2 angstrom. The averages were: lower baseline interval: 11.3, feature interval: 12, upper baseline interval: 12.6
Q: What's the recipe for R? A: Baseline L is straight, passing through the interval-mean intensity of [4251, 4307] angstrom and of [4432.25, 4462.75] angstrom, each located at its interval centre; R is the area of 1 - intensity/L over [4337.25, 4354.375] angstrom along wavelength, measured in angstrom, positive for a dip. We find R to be 3.36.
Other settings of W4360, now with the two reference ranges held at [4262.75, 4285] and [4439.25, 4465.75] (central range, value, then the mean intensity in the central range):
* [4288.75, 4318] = 3.4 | 10.7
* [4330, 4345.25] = 3.0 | 9.9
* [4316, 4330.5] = 0.5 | 11.8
